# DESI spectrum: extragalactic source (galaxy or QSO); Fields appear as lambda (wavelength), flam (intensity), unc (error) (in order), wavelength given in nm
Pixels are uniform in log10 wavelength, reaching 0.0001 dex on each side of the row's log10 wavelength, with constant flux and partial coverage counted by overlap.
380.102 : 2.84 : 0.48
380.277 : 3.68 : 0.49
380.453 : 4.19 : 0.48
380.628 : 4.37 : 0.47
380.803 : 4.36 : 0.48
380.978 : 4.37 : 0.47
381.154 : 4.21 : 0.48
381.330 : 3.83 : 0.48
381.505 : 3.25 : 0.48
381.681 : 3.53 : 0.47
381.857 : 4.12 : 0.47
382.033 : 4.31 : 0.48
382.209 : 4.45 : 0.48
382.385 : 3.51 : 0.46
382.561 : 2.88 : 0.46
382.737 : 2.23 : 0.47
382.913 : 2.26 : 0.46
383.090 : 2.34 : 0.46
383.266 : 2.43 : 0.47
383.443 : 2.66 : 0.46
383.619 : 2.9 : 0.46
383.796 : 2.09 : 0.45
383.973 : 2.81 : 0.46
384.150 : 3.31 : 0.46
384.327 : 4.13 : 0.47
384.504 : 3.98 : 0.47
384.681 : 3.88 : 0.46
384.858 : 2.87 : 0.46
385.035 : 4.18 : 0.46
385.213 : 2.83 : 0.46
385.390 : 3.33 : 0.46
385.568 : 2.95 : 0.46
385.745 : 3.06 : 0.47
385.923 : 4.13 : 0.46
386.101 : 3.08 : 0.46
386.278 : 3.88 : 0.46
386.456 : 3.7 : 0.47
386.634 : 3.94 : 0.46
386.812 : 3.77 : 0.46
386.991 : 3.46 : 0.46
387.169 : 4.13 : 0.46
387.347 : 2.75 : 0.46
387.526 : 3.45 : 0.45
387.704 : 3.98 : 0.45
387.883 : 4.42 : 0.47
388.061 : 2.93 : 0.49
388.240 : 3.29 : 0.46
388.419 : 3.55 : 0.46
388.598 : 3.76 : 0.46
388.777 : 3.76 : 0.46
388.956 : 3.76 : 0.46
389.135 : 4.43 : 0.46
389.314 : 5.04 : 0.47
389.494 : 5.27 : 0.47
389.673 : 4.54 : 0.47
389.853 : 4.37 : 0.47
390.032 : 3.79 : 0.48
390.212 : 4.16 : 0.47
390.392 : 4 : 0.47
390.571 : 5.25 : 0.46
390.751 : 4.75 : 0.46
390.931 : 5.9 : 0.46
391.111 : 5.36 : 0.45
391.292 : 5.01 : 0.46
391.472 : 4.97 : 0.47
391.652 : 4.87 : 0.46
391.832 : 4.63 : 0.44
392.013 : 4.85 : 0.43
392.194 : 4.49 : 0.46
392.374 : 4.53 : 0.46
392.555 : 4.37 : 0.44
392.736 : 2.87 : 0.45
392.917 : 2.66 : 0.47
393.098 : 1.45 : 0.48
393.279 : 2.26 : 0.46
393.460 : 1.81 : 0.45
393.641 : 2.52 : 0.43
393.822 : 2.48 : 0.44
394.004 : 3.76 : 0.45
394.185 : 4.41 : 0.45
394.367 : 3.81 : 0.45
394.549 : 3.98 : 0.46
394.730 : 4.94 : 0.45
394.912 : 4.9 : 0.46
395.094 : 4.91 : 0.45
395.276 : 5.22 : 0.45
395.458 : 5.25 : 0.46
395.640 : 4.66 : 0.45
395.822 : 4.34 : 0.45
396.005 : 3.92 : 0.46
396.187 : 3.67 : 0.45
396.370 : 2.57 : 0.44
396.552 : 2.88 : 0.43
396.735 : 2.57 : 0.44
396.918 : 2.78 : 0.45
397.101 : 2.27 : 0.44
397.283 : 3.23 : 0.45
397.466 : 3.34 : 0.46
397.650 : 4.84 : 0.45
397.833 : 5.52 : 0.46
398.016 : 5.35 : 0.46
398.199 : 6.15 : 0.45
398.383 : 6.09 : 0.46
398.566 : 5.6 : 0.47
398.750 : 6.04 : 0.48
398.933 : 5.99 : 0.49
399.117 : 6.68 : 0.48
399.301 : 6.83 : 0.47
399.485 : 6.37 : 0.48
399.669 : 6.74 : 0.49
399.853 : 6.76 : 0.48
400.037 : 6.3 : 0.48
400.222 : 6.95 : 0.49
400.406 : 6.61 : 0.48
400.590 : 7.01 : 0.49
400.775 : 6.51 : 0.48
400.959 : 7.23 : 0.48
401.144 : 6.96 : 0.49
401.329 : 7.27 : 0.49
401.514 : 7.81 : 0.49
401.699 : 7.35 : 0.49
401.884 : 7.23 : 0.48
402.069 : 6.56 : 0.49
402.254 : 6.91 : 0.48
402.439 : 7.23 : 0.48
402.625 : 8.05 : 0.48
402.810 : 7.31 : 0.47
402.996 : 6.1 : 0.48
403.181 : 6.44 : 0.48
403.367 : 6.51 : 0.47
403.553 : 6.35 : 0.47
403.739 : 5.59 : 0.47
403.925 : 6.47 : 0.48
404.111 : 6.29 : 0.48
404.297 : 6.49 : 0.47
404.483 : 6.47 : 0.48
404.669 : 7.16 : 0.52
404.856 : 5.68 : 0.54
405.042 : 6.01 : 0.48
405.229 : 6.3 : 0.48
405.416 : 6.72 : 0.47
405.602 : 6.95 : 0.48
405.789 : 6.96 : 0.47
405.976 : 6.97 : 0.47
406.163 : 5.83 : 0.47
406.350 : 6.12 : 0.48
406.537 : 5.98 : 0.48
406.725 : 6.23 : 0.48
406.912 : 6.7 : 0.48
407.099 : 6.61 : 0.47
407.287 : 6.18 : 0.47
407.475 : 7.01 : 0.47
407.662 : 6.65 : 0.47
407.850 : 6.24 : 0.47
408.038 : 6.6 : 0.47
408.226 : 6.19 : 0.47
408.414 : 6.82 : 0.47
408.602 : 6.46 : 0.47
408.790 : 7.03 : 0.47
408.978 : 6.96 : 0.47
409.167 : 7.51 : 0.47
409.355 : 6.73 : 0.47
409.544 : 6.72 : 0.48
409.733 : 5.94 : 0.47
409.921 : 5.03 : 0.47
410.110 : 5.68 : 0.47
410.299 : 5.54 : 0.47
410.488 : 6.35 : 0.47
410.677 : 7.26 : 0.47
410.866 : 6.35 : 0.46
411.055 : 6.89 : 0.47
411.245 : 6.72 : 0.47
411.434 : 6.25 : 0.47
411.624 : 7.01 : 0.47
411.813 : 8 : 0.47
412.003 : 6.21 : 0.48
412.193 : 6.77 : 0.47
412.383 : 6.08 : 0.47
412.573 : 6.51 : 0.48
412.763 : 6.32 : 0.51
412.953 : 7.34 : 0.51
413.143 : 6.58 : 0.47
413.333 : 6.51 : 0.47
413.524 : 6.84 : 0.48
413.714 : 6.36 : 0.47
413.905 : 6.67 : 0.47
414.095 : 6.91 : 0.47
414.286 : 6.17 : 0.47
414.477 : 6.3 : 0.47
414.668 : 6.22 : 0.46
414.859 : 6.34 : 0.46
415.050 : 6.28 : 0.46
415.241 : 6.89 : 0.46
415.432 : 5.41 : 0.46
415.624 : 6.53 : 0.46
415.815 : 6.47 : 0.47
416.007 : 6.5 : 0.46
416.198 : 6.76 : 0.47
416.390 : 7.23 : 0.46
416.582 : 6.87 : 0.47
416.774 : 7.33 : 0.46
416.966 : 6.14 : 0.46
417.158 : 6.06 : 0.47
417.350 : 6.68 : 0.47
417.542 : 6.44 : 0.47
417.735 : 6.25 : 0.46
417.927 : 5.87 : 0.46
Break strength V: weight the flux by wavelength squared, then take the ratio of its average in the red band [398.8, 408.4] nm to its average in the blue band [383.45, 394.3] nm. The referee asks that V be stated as 1.9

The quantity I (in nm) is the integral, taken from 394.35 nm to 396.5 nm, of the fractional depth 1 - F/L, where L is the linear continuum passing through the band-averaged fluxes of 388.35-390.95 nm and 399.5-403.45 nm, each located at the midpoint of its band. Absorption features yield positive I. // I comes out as 0.49 nm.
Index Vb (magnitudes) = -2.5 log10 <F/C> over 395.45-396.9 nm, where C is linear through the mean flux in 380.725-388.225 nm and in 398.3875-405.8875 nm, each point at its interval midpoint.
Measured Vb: 0.473 mag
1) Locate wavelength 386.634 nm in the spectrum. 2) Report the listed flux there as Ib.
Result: 3.94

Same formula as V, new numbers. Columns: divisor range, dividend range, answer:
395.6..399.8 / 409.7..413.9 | 1.47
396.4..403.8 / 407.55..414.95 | 1.15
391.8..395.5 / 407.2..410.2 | 1.85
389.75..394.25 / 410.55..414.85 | 1.85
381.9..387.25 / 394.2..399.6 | 1.49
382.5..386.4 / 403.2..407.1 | 2.28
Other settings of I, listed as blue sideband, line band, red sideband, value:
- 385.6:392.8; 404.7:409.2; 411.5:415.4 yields -0.44 nm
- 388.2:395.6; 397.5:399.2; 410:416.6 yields -0.29 nm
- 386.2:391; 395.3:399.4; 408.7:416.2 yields 0.33 nm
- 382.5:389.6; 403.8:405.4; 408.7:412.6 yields -0.16 nm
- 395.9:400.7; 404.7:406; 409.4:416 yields -0.17 nm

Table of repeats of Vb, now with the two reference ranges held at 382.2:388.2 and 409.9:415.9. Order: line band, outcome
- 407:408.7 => -0.110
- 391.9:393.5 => 0.242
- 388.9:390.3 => -0.167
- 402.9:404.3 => -0.159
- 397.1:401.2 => -0.208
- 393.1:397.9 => 0.217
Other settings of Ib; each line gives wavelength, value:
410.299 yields 5.54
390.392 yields 4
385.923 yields 4.13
